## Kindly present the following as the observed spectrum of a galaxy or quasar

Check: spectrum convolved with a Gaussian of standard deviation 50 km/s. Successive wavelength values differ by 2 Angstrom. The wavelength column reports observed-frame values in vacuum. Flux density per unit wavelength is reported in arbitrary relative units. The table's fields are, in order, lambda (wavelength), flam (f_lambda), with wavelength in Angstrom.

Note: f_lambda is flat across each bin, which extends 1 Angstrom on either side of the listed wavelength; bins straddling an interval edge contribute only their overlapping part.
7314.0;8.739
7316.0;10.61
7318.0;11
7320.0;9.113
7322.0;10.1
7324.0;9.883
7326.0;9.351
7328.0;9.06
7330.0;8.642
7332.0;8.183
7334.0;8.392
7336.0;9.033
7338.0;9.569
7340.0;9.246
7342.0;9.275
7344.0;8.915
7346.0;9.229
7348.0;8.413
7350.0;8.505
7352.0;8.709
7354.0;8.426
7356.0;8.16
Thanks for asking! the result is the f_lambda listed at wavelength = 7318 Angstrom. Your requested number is 11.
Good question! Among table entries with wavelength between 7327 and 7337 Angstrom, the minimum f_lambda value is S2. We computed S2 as 8.183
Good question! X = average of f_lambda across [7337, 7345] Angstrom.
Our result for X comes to 9.25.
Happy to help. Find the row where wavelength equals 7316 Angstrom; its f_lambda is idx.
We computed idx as 10.61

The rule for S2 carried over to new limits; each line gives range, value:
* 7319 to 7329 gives 9.06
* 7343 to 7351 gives 8.413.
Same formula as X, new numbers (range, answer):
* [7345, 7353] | 8.71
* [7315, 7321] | 10.2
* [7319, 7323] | 9.61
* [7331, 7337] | 8.54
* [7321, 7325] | 9.99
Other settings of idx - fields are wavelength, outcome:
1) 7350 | 8.505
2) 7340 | 9.246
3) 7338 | 9.569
